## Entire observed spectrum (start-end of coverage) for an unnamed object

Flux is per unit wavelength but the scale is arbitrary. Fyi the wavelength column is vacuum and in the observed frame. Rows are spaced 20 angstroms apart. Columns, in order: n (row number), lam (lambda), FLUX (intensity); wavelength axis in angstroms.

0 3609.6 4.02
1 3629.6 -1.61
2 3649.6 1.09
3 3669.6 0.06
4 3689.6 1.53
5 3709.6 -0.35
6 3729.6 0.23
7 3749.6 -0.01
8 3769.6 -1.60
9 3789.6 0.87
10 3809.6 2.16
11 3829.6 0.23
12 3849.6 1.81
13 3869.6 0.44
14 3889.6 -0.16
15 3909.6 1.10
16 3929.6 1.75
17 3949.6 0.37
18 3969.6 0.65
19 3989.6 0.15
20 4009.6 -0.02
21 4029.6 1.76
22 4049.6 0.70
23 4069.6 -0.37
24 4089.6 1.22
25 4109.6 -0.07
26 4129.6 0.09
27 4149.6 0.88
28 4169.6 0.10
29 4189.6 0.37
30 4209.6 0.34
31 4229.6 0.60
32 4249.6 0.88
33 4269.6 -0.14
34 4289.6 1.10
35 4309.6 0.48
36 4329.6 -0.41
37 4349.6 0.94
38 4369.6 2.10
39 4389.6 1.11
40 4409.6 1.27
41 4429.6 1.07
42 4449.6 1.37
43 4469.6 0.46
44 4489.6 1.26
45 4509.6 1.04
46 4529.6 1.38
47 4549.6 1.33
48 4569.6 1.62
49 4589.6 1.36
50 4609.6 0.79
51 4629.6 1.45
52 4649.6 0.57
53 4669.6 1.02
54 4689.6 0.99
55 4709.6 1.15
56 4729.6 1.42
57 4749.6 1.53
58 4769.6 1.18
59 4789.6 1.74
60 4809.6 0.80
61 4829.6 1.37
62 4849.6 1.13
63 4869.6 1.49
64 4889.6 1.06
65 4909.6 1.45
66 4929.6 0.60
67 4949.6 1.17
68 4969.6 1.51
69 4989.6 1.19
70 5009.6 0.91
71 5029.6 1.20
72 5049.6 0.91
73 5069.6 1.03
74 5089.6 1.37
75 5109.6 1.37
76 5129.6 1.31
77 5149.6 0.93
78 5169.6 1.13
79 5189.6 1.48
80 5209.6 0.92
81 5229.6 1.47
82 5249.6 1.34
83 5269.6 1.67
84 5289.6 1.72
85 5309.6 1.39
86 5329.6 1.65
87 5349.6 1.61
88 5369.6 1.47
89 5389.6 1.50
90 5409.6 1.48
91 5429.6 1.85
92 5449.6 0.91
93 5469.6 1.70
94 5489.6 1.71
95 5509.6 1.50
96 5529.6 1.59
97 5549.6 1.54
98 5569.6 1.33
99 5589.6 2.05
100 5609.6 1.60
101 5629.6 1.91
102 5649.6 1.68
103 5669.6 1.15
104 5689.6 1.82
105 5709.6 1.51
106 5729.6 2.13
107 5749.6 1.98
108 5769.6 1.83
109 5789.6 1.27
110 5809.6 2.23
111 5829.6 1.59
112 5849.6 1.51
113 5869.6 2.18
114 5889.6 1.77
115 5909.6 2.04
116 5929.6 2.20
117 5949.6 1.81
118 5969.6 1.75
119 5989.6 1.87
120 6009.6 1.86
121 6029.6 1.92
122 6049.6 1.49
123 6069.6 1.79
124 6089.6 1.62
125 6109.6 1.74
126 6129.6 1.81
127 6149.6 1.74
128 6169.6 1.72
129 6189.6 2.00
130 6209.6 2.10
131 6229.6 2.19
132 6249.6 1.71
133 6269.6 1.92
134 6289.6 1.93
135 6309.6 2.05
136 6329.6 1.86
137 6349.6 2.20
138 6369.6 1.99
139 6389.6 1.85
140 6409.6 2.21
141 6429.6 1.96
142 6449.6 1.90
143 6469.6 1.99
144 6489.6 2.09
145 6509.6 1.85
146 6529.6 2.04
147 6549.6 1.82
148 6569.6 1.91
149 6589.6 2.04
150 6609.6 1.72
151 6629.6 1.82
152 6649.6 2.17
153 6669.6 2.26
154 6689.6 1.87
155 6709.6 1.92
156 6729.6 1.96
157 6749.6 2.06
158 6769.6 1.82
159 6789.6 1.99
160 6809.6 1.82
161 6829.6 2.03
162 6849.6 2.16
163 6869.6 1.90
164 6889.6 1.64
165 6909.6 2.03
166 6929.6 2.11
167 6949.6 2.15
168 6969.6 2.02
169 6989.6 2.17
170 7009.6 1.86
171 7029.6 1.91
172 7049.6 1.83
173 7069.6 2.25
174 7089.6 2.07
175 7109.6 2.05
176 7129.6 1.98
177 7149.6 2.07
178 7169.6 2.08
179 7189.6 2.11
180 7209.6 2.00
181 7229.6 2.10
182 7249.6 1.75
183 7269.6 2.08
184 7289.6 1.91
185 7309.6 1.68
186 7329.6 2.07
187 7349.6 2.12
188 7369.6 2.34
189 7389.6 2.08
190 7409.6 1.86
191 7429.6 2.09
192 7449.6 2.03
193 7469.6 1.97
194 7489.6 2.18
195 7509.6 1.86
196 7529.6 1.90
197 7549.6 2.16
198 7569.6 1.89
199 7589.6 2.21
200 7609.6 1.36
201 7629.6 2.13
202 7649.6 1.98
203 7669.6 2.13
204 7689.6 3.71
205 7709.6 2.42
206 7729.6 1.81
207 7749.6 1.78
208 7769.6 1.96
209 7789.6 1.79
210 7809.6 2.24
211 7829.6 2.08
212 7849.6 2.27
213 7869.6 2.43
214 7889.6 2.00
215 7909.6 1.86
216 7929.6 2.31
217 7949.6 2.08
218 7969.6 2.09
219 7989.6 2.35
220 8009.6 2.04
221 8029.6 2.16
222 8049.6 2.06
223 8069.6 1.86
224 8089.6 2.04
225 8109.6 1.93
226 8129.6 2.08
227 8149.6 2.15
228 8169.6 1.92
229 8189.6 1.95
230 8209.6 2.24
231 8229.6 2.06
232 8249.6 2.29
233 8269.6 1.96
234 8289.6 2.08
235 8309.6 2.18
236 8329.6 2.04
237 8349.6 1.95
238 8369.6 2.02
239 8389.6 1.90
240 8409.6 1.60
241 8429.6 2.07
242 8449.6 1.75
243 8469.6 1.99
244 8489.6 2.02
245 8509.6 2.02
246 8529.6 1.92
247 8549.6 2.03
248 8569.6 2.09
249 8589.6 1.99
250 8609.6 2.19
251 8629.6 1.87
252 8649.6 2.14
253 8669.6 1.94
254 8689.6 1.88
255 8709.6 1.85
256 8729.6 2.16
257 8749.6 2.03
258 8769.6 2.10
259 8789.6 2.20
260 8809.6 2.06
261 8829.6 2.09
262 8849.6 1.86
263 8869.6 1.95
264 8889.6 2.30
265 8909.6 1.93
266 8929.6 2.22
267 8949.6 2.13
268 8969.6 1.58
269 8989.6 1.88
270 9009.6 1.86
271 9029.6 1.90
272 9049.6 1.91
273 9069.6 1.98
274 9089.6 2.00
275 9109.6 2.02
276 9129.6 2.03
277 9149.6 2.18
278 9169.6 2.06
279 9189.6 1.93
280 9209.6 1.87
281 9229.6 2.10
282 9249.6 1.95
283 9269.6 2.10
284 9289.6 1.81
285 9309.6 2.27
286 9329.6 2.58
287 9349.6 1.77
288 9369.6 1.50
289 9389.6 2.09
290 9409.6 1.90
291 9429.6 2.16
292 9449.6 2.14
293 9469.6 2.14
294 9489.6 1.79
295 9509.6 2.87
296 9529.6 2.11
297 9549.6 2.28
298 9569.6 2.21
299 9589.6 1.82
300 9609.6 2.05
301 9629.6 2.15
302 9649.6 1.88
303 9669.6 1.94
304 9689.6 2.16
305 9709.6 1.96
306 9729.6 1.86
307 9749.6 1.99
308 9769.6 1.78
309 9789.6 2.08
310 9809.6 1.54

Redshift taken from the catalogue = 0.17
